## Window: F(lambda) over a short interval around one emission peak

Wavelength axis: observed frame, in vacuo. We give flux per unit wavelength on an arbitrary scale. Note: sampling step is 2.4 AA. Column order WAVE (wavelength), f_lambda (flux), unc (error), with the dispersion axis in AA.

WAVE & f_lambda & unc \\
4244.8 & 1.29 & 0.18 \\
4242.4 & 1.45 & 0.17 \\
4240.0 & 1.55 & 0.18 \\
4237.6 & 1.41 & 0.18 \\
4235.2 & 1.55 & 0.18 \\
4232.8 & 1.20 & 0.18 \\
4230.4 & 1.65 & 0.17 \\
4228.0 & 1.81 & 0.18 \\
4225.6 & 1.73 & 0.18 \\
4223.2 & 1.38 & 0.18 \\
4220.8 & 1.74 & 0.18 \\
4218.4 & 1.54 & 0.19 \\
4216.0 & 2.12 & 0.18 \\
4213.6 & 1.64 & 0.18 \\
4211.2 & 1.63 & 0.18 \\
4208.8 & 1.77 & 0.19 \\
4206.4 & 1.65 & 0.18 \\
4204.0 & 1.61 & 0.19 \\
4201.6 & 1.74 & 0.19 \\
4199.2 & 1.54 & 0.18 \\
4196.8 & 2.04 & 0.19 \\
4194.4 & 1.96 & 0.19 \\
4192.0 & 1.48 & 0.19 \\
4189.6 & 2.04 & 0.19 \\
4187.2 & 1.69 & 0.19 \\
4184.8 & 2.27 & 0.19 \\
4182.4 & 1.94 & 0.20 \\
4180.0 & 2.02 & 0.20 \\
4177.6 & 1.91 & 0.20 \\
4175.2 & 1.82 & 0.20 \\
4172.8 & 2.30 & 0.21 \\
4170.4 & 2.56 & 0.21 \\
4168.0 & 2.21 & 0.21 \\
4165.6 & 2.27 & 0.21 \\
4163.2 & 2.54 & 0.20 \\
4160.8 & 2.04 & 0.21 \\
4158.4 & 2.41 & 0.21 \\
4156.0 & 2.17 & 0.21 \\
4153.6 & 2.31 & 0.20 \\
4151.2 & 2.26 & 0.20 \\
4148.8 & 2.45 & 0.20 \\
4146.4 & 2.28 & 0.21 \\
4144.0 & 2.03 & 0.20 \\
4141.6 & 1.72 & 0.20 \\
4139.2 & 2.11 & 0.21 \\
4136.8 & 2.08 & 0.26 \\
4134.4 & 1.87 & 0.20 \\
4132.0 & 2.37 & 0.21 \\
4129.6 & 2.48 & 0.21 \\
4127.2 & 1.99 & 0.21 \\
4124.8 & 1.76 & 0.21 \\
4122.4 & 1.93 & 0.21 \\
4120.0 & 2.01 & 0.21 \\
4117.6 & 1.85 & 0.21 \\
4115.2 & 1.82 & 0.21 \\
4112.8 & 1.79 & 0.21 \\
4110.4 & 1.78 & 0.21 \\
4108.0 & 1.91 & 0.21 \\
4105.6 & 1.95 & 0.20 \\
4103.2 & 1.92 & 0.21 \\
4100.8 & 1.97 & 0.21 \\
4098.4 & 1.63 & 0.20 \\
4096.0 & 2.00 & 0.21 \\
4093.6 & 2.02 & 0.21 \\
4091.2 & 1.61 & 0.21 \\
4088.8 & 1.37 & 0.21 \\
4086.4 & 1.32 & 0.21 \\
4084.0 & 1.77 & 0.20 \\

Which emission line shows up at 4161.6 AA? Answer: C III]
